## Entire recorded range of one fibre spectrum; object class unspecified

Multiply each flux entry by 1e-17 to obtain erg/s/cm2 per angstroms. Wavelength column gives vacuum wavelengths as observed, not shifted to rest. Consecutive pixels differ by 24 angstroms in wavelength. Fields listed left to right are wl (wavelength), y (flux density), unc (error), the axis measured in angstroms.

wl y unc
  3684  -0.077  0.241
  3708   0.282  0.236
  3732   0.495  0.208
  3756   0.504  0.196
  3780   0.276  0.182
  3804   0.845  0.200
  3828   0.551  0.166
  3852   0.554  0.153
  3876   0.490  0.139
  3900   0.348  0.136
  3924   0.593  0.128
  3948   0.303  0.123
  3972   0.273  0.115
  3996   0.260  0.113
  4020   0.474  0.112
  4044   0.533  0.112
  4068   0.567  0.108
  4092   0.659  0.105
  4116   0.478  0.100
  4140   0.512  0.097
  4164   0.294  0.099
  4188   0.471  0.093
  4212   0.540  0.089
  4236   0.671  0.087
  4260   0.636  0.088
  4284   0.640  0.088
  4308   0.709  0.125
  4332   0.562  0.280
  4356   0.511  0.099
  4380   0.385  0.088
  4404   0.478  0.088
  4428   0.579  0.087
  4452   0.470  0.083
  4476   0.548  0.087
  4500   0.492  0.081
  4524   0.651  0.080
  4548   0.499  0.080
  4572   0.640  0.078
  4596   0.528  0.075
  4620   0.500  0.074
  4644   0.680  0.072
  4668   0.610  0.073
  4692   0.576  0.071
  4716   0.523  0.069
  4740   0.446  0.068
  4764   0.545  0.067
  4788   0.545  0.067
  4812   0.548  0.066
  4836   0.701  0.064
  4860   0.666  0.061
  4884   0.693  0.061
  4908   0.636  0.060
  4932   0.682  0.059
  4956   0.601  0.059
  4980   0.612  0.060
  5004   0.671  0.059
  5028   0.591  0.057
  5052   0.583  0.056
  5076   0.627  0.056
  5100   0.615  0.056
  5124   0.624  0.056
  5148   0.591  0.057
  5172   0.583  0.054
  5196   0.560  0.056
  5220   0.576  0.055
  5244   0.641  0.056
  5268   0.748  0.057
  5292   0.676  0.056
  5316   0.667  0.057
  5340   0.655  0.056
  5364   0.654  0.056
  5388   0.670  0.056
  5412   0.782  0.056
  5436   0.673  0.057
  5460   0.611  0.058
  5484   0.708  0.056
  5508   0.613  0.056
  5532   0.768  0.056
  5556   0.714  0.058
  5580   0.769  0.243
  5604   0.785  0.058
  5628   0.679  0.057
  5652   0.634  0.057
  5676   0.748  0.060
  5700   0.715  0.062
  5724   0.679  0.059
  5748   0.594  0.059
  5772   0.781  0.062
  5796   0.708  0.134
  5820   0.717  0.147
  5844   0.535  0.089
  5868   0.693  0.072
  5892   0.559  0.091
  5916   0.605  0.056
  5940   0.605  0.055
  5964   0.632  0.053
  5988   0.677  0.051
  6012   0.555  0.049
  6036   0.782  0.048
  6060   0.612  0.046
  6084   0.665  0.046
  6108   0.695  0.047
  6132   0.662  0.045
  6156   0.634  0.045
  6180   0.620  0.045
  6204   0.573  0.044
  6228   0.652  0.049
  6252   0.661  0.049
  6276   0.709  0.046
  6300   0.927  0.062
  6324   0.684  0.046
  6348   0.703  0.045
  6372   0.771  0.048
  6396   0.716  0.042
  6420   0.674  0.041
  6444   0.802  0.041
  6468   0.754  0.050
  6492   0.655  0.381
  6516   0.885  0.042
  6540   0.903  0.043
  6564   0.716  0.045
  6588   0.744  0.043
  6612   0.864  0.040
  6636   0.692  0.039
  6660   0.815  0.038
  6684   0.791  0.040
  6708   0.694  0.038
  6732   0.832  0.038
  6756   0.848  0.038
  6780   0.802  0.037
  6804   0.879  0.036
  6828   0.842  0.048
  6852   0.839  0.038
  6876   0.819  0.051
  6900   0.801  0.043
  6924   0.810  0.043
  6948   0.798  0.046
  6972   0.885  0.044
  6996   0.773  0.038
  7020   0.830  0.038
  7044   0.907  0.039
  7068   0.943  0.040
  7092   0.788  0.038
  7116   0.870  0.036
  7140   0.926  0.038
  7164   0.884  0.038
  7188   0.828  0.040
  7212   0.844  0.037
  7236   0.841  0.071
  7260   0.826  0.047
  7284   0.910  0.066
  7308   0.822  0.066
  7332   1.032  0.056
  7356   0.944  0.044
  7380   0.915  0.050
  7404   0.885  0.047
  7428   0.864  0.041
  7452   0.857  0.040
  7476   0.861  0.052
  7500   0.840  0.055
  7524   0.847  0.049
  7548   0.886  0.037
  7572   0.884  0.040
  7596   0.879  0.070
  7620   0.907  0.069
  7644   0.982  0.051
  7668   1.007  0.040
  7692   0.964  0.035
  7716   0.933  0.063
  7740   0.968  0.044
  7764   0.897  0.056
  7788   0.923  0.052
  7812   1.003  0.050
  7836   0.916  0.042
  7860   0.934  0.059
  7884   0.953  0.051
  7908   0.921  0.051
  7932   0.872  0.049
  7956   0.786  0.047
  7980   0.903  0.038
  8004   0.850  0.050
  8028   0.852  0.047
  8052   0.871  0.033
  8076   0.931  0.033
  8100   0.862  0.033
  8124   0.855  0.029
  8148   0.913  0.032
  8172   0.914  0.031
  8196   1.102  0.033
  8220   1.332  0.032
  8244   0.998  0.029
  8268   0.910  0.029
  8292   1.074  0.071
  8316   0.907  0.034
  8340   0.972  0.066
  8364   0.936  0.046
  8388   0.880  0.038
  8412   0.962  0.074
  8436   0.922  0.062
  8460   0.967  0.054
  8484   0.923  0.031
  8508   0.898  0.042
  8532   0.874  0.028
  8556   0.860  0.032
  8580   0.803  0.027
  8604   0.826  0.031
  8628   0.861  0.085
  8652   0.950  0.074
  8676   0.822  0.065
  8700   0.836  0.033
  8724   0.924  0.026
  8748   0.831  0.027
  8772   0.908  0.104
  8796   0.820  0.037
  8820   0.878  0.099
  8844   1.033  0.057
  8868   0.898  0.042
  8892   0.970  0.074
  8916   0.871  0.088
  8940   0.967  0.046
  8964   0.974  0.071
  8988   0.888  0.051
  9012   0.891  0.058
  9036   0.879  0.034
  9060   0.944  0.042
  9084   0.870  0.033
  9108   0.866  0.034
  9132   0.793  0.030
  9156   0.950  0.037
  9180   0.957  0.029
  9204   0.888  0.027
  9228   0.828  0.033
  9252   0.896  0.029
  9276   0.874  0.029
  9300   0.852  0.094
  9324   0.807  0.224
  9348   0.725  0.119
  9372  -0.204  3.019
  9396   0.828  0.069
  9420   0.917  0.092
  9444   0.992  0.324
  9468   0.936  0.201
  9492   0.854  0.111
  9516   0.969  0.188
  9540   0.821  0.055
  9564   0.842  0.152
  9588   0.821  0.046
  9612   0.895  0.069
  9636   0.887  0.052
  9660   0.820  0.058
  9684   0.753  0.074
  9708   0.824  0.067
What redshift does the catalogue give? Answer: 0.69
